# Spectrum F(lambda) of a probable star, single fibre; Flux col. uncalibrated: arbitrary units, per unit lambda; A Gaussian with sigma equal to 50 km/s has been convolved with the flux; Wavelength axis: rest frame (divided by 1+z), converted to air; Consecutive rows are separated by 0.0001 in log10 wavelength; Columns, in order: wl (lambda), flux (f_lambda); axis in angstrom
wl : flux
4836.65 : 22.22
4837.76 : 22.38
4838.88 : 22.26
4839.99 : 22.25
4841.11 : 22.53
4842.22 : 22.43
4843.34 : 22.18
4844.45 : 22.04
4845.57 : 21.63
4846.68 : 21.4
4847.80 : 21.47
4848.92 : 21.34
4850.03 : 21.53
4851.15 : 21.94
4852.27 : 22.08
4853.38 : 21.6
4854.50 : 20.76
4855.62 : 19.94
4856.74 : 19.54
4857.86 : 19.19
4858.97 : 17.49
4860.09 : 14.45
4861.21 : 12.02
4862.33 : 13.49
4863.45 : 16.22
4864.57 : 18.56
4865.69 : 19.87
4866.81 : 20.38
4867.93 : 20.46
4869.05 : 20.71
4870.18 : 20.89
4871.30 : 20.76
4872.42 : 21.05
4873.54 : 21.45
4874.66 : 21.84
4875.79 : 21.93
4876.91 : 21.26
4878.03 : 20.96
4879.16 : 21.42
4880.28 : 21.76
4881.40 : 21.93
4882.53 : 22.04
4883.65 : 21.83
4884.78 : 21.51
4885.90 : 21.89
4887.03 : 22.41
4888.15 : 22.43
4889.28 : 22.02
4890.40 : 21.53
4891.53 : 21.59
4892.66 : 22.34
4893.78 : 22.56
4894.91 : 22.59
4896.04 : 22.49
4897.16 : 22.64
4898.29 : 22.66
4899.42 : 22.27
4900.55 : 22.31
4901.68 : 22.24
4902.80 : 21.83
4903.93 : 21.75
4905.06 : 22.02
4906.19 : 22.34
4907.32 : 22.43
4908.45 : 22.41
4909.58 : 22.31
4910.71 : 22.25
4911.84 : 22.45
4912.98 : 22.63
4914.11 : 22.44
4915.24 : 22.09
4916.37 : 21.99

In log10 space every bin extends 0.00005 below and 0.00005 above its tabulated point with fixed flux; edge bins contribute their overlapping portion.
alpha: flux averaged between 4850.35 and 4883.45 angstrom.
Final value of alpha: 19.9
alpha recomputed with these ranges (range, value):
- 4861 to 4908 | 21.2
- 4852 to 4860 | 19.7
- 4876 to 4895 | 21.9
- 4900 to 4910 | 22.2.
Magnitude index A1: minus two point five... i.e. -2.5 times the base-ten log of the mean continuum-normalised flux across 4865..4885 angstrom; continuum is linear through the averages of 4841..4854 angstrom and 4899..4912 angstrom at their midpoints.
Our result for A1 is 0.04 mag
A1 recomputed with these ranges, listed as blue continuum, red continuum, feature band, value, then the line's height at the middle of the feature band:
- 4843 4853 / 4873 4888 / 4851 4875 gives 0.13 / 21.7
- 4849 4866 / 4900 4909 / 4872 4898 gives -0.06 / 20.7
